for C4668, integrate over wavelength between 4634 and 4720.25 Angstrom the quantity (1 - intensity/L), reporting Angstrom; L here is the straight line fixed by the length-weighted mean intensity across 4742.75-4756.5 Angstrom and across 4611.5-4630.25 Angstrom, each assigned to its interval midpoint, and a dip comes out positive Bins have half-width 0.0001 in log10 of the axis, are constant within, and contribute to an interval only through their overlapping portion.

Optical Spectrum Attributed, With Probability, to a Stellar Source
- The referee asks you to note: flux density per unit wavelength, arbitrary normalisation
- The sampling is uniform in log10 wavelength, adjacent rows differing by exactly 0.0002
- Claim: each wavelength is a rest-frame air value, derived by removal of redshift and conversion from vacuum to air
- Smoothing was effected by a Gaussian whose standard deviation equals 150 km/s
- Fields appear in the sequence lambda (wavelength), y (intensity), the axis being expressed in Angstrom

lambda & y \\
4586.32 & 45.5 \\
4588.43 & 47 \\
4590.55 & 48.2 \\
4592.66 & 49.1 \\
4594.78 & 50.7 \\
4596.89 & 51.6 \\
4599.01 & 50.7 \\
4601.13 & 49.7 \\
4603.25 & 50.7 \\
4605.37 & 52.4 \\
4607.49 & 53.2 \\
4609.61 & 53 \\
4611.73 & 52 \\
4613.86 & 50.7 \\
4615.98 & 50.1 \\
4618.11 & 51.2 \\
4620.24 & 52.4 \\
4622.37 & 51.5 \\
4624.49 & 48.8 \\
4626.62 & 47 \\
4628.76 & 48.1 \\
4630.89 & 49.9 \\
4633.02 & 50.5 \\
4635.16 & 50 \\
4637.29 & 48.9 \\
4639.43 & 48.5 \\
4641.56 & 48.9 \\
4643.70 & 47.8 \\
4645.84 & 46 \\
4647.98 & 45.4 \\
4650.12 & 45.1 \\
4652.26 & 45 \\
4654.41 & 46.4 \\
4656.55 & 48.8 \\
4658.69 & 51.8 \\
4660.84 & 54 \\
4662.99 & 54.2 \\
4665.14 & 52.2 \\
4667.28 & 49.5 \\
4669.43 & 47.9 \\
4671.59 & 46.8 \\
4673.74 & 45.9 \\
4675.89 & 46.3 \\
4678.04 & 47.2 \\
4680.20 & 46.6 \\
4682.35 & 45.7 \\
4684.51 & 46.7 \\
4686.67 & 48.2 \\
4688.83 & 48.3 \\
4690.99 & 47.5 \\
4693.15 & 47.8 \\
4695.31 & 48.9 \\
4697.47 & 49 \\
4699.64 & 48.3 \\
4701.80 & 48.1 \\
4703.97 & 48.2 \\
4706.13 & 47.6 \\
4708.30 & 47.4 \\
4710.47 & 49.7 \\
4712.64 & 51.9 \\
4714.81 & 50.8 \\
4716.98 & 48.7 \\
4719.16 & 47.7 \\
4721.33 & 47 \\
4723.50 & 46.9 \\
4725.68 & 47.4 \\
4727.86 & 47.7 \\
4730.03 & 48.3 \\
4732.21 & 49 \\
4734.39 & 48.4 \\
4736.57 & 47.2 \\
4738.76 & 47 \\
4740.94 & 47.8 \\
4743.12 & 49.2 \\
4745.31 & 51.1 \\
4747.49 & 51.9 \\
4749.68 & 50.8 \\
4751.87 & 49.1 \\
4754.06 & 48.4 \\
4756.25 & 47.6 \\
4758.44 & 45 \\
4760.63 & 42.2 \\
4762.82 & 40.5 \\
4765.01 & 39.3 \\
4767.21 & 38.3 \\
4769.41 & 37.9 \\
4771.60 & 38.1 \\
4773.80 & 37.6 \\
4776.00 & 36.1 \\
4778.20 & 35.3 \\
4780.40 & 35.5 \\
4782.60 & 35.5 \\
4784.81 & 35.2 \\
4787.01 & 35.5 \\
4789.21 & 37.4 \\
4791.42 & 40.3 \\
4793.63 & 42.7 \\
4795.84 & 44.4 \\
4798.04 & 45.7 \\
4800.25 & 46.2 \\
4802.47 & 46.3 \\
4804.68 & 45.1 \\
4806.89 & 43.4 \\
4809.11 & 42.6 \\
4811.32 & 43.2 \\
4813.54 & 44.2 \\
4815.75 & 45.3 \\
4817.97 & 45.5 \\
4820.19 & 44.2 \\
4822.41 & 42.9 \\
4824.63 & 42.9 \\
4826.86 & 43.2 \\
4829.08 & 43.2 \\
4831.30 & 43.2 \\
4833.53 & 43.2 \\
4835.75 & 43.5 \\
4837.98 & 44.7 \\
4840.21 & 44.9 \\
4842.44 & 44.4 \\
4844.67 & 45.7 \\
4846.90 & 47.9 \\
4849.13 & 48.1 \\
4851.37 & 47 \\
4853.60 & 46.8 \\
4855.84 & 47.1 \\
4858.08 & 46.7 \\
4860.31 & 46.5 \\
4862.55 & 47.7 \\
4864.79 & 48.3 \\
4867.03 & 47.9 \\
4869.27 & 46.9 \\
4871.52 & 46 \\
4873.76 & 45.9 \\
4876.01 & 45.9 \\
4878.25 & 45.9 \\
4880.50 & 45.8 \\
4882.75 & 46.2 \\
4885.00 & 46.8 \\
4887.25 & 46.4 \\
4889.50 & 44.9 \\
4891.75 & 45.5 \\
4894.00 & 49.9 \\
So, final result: 2.8 Angstrom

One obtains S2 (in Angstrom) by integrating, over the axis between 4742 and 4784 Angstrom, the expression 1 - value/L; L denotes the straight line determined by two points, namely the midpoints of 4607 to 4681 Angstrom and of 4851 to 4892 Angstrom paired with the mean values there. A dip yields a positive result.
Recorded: 4.6 Angstrom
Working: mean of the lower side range 49.2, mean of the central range 42.5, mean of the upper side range 46.6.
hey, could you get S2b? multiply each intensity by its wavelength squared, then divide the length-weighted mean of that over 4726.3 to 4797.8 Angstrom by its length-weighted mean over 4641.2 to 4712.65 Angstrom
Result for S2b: 0.9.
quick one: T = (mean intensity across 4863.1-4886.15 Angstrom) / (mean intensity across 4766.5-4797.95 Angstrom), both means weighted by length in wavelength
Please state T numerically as 1.22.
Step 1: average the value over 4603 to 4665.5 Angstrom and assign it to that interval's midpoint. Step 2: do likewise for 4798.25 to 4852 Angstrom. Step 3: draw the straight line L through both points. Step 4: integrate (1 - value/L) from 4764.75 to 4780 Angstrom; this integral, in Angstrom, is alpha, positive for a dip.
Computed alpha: 2.9 Angstrom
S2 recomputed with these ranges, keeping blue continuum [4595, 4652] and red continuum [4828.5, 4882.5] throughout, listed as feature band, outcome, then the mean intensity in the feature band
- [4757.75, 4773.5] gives 2.50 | 39.9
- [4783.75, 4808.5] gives 2.58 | 42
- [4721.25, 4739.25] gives 0.11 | 47.7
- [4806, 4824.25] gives 1.08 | 43.9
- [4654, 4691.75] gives 0.26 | 48.6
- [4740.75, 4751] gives -0.56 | 50.3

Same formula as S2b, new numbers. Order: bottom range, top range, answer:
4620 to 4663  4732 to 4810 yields 0.93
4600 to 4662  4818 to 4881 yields 1.01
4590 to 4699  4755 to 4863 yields 0.93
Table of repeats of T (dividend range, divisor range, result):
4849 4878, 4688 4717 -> 0.96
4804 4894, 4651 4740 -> 0.94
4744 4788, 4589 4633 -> 0.82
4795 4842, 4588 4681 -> 0.89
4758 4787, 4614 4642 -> 0.76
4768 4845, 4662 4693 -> 0.87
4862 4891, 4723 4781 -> 1.04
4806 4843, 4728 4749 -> 0.90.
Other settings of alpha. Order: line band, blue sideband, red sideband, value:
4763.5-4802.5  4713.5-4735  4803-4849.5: 5.8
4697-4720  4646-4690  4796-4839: -0.9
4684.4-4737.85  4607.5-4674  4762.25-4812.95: -4.0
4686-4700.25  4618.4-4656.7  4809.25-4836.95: -0.4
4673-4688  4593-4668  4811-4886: 0.7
